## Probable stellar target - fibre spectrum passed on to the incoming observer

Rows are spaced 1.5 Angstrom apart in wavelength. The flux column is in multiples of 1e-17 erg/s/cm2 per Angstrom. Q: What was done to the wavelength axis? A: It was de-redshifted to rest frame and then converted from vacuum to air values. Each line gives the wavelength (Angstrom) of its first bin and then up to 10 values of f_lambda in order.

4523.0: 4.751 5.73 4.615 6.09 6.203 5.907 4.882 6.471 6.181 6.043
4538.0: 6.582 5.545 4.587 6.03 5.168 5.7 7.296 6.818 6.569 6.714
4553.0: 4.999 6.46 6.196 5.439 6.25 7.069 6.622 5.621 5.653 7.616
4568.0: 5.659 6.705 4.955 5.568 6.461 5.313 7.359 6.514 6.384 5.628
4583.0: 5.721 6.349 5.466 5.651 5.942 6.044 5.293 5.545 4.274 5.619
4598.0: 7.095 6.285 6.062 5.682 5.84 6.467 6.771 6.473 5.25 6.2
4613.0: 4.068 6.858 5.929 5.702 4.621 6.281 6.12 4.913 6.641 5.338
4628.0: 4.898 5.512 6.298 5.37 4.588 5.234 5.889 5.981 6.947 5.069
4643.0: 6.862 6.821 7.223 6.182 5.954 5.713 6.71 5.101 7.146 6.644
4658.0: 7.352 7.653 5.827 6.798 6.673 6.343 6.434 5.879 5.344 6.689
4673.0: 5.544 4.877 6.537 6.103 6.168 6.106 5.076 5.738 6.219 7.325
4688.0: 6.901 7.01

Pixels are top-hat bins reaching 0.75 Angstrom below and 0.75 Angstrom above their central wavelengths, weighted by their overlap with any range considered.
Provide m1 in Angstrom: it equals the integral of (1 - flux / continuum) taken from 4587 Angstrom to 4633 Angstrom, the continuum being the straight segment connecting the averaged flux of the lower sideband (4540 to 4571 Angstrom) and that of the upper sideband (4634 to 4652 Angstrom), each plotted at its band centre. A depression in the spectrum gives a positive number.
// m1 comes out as 2.6 Angstrom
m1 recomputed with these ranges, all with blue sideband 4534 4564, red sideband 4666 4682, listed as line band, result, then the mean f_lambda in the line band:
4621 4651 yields 0.5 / 5.88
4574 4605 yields 0.6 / 5.92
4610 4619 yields 0.6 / 5.62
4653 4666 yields -1.5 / 6.65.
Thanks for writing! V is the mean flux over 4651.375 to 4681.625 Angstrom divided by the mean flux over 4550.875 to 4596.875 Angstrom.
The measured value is 1.05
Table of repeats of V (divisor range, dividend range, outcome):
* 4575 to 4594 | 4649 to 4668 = 1.09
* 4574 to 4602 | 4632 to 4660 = 1.05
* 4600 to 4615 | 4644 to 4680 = 1.06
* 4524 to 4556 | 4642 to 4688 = 1.06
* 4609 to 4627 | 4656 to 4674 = 1.13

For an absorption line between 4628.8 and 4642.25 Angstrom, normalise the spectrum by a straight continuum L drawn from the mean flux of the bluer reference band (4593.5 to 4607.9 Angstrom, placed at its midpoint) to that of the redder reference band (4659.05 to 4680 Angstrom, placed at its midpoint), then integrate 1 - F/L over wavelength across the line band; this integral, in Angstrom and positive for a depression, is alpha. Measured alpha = 1.0 Angstrom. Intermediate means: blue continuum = 5.99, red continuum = 6.18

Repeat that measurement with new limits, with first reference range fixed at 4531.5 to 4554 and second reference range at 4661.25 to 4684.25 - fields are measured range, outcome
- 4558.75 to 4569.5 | -0.70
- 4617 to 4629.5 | 0.93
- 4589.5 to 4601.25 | 0.45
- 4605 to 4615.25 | 0.00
